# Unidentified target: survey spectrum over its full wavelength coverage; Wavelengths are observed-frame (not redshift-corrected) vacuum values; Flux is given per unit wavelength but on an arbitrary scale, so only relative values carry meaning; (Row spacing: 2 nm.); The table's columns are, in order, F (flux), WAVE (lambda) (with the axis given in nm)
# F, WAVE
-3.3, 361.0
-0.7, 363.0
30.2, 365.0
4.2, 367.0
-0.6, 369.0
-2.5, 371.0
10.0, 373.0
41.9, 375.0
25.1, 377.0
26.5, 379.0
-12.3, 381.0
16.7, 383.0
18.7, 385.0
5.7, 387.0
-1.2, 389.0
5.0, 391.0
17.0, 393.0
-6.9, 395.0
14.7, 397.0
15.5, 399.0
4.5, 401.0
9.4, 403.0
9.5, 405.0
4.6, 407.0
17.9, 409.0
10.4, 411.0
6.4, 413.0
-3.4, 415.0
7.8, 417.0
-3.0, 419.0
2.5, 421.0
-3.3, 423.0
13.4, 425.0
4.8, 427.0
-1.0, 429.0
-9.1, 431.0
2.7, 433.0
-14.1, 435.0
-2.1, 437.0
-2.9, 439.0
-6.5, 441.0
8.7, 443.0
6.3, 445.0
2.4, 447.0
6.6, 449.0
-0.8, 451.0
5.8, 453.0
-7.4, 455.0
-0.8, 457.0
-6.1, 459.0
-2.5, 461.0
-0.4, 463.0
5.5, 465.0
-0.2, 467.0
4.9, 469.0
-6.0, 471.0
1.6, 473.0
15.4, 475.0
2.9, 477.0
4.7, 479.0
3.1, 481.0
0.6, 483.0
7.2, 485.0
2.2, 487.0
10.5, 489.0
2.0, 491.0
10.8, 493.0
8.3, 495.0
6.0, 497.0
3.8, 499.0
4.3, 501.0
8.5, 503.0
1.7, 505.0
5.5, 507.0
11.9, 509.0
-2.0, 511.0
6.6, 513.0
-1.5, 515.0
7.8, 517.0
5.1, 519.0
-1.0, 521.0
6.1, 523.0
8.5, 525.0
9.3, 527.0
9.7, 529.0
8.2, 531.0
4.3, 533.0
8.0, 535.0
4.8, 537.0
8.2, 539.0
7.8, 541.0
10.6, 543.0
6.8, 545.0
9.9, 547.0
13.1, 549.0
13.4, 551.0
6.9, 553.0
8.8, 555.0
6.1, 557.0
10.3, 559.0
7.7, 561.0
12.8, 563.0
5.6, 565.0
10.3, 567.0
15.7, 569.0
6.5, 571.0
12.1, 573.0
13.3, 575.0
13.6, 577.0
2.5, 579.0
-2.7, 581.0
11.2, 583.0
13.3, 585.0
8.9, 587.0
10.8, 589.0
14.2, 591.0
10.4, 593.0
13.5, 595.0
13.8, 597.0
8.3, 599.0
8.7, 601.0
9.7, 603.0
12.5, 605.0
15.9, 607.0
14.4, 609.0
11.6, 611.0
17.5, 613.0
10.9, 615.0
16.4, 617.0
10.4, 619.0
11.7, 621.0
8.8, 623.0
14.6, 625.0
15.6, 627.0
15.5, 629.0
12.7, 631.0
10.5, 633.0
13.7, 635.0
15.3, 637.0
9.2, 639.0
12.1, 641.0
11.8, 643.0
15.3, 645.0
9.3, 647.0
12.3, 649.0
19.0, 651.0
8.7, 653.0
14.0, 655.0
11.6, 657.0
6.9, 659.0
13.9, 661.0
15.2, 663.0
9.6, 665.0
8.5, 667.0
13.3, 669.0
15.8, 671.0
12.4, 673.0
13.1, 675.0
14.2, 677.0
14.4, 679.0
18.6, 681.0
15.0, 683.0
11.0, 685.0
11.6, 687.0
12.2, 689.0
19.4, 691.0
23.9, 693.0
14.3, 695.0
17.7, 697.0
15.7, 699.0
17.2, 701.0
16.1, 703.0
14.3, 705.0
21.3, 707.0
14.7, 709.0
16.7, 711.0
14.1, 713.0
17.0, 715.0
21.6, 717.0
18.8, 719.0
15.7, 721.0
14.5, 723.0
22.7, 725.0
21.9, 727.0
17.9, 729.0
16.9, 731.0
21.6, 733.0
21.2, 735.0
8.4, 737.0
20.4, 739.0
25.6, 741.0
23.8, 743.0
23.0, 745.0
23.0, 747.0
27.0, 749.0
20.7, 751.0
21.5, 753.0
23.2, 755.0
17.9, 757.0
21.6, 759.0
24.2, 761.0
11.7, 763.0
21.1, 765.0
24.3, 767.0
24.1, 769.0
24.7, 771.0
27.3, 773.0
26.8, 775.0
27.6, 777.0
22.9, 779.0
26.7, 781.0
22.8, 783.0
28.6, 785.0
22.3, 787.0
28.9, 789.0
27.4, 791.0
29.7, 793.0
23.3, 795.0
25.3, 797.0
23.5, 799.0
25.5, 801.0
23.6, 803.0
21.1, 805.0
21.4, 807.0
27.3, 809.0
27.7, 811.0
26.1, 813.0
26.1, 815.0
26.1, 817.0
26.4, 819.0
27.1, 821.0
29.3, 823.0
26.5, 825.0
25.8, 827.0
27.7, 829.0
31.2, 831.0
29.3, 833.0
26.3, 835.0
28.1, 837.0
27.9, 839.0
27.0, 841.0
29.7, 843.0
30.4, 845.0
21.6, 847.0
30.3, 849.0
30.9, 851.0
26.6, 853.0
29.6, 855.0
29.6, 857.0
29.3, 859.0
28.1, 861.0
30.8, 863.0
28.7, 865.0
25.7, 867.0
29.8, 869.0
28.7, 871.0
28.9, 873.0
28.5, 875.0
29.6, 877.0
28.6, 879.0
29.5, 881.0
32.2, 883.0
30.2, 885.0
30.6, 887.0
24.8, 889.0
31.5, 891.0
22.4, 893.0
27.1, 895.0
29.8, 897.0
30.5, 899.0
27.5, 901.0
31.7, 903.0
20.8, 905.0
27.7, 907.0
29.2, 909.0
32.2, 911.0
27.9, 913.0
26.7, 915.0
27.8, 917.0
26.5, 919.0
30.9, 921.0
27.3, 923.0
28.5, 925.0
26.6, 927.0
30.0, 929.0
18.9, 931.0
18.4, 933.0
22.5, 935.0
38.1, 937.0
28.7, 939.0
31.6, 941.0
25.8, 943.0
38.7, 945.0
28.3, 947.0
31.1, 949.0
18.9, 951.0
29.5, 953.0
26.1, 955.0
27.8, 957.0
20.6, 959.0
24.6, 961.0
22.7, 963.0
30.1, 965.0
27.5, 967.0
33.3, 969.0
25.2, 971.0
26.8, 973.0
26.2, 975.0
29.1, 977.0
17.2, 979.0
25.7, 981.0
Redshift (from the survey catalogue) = 0.857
